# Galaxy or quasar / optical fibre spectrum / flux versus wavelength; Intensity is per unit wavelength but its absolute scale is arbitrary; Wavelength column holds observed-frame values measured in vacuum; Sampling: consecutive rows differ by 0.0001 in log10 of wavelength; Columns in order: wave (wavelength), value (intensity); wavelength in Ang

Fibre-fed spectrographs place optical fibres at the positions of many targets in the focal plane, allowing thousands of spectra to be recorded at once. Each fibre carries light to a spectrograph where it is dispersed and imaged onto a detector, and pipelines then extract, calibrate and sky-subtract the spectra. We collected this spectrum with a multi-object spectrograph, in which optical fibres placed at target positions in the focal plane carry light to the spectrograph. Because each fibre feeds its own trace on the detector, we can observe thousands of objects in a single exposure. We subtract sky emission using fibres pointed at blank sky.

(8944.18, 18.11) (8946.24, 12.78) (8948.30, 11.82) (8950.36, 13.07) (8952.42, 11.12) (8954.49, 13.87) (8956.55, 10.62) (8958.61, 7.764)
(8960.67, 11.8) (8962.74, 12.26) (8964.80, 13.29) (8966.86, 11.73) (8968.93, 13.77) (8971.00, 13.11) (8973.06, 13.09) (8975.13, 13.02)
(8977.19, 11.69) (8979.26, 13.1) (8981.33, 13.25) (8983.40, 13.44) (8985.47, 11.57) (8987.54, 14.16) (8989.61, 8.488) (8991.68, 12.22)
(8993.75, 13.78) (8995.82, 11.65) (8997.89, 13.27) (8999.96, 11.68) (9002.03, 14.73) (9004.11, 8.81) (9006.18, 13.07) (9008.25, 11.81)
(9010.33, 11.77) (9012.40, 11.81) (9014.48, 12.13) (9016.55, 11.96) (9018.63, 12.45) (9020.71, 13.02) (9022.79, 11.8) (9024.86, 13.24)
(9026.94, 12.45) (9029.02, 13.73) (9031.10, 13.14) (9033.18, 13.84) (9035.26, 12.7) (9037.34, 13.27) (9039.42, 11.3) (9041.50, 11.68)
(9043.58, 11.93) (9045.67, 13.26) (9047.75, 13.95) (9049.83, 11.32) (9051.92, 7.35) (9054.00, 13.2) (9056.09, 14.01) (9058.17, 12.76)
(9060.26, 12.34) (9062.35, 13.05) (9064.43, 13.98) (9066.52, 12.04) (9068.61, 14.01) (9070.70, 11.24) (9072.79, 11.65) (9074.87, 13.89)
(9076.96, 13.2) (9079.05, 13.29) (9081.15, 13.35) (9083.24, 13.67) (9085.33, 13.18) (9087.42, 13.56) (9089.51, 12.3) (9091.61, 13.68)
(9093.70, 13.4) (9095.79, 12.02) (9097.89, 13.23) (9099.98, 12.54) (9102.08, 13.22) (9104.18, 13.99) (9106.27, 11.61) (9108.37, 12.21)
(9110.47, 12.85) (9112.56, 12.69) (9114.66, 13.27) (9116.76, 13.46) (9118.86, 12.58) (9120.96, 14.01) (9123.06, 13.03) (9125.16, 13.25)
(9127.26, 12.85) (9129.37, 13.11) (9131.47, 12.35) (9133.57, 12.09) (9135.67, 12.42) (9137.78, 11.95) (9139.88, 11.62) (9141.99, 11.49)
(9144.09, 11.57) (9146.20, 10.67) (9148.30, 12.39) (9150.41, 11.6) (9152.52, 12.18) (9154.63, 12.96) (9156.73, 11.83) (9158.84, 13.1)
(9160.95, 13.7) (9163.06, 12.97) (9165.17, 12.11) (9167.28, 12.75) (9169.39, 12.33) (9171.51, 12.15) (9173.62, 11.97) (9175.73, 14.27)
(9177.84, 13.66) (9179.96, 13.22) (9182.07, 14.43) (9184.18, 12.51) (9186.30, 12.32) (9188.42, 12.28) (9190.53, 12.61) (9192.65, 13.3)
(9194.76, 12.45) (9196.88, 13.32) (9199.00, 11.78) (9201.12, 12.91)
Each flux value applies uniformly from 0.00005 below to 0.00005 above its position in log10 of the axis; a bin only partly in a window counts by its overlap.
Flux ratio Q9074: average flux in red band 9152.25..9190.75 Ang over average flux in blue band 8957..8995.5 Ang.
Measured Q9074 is 1.05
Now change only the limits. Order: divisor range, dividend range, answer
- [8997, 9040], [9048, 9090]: 1.02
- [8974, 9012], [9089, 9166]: 1.02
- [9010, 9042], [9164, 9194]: 1.02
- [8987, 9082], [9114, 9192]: 1.01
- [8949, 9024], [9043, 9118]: 1.05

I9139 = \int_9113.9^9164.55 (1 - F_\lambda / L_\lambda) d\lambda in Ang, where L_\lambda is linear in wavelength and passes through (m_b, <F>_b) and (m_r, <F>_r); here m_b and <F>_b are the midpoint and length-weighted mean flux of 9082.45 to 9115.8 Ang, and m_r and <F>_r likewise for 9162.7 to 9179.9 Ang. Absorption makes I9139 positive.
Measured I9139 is 1.40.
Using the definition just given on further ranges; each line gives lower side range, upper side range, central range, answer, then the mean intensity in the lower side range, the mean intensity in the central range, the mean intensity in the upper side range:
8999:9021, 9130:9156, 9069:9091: -1.8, 12.1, 13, 12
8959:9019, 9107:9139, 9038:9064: 0.6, 12.3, 12.2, 12.8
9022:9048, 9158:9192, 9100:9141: 0.3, 12.8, 12.8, 12.9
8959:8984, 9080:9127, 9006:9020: 0.7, 12.7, 12.1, 13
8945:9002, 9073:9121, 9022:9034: -0.4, 12.3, 13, 13.1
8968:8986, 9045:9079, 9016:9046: 0.2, 12.9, 12.6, 12.6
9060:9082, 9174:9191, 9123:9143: 1.0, 12.9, 12.4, 13.1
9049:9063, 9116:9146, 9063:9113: -3.1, 12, 13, 12.5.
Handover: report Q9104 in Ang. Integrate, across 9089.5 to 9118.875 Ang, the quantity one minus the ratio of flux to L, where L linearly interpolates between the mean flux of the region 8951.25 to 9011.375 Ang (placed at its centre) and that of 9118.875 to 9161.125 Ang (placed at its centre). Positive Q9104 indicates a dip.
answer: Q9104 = -1.3 Ang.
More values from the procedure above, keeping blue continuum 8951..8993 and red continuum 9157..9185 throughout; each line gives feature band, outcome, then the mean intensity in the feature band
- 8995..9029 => 0.2 Ang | 12.3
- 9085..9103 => -0.5 Ang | 13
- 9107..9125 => -0.3 Ang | 13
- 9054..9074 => -0.4 Ang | 12.8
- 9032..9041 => -0.2 Ang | 12.7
